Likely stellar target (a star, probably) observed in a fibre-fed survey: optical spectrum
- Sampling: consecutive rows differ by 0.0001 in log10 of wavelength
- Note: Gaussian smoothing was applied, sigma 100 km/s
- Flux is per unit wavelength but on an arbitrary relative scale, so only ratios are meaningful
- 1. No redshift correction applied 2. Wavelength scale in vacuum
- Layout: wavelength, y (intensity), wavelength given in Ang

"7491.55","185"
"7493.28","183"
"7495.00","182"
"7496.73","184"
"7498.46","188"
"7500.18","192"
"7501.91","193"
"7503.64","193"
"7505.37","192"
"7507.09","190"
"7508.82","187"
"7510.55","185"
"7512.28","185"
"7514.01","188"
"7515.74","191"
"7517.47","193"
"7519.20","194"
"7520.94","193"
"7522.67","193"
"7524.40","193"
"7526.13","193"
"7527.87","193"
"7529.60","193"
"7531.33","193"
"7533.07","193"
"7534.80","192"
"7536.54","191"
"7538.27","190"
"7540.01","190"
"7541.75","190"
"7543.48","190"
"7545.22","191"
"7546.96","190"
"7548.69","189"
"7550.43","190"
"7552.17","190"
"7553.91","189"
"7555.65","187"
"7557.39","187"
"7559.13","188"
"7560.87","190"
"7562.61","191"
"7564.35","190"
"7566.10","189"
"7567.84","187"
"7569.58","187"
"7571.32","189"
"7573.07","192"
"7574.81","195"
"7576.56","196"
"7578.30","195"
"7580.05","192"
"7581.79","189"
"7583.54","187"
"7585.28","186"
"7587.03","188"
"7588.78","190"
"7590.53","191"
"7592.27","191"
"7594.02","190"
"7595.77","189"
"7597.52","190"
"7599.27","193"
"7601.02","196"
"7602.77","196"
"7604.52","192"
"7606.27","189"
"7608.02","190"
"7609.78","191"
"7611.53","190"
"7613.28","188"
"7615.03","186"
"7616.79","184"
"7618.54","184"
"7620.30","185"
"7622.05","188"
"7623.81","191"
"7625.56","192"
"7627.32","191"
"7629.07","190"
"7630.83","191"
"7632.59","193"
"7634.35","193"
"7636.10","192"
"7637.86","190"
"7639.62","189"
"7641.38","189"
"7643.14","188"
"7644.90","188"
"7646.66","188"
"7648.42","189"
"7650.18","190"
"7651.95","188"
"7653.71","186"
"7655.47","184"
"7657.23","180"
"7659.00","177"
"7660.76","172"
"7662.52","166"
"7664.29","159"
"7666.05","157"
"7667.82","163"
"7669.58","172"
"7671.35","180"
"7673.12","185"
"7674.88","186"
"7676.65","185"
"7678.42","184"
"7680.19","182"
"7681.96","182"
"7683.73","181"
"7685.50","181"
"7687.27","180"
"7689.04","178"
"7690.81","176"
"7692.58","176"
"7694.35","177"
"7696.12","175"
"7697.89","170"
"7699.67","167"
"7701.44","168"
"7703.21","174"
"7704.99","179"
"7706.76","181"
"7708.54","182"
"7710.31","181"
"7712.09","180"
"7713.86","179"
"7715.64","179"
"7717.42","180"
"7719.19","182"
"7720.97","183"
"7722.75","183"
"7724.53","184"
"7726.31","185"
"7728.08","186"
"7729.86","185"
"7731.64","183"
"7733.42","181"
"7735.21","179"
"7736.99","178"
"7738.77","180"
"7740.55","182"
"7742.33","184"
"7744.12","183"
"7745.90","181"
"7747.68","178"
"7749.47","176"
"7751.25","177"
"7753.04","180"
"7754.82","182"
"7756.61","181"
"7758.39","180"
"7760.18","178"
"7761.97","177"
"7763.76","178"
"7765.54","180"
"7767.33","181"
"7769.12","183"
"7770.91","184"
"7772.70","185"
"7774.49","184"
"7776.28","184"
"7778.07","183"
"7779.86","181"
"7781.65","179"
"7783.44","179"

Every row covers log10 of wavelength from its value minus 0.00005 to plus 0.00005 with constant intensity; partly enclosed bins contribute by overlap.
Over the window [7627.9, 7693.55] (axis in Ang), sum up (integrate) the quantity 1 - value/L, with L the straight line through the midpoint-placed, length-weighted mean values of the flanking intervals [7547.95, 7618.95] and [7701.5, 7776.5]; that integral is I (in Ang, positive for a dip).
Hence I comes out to 1.2 Ang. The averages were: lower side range 190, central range 182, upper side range 181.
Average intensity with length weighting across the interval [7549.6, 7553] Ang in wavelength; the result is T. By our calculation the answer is 190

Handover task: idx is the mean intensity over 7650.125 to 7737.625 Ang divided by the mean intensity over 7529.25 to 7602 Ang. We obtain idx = 0.94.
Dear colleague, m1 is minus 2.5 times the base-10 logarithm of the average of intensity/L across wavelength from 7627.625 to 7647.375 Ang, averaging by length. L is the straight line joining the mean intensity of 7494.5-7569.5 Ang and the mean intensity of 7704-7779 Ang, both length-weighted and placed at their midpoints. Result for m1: -0.03 mag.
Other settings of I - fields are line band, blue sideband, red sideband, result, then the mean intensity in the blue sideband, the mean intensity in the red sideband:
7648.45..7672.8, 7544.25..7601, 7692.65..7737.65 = 1.02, 190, 179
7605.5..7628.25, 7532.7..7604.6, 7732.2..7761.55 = -0.10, 190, 180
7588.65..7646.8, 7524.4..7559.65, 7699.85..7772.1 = -1.06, 191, 180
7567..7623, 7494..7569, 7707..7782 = -0.74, 190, 181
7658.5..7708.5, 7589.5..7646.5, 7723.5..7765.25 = 2.60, 190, 181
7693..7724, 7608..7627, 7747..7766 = 0.73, 188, 179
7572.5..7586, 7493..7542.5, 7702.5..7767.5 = -0.29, 190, 181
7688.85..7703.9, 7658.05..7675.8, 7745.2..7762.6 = 0.08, 172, 179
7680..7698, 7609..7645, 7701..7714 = 0.26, 189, 178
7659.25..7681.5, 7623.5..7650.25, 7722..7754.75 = 1.53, 190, 181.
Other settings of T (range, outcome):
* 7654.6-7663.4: 176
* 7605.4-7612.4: 190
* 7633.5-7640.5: 191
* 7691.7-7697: 176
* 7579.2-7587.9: 188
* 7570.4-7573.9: 190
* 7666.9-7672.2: 171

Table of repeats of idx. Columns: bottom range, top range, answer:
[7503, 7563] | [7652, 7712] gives 0.93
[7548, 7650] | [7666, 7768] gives 0.94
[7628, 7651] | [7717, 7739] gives 0.96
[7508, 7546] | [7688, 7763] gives 0.94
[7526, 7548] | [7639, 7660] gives 0.97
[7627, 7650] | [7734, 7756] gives 0.95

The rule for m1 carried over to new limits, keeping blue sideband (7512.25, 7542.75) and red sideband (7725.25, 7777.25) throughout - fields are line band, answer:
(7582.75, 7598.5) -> -0.002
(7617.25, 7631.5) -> -0.010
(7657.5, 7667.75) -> 0.115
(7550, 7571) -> 0.008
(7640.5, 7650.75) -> -0.014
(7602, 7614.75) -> -0.016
